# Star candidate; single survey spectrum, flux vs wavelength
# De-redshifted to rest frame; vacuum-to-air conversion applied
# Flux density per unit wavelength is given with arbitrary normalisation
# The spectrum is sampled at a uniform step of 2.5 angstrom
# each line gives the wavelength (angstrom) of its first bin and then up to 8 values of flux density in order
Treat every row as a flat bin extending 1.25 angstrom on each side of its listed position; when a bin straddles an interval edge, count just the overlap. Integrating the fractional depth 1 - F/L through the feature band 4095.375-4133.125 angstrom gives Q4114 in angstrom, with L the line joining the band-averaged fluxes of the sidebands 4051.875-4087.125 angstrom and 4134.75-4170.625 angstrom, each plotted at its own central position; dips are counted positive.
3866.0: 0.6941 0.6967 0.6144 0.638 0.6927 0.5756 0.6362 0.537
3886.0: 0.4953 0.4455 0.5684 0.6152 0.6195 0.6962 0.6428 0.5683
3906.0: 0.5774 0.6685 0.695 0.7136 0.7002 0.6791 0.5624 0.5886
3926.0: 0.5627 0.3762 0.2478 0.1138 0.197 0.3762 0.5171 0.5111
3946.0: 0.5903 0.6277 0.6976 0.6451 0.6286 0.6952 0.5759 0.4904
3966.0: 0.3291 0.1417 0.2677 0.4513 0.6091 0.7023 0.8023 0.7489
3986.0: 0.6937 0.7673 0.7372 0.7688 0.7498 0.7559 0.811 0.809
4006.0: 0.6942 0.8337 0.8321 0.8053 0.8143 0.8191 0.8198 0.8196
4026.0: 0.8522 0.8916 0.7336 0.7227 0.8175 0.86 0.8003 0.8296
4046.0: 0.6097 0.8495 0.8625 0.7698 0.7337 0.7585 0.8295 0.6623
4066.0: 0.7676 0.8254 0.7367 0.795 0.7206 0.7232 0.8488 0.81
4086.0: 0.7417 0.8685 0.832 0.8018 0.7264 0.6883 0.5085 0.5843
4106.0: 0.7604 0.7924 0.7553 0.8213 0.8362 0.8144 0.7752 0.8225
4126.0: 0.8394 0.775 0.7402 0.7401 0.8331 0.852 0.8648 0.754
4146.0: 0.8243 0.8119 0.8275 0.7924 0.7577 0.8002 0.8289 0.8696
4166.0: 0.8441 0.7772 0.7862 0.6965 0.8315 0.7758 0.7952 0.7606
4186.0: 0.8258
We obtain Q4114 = 2.11 angstrom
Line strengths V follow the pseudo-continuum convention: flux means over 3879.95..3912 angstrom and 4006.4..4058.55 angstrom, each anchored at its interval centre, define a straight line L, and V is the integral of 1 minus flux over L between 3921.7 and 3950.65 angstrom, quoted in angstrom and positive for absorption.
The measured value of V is 9.6 angstrom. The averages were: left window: 0.596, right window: 0.801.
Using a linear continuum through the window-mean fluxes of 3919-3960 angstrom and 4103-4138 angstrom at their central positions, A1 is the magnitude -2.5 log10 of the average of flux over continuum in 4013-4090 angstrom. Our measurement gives -0.17 mag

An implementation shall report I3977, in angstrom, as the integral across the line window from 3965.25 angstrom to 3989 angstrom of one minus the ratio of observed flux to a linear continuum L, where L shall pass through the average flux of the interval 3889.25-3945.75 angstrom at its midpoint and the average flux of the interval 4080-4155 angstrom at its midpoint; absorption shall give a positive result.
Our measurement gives 2.4 angstrom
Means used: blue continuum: 0.536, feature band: 0.549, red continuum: 0.781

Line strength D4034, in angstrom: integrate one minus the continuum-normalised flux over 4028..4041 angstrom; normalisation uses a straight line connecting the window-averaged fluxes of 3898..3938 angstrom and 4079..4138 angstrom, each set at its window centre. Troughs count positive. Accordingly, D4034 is -2.3 angstrom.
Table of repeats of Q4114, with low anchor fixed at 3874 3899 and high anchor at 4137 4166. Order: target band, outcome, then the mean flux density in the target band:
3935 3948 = 3.7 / 0.454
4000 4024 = -3.8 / 0.805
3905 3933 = 2.1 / 0.567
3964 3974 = 5.4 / 0.3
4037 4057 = -1.8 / 0.79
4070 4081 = -0.1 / 0.756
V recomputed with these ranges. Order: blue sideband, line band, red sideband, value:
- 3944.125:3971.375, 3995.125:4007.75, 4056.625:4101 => -3.2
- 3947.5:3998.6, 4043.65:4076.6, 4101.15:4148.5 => -2.7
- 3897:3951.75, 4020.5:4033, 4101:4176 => -3.0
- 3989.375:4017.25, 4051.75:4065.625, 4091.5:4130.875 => 0.2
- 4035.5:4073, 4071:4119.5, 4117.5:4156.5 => 2.0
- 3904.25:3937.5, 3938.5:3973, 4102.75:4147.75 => 3.0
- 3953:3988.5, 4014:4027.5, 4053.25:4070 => -3.1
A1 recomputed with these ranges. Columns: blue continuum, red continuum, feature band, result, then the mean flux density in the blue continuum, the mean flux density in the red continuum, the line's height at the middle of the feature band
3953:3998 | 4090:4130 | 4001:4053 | -0.21 mag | 0.602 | 0.758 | 0.662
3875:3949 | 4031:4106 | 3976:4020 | -0.16 mag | 0.545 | 0.761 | 0.664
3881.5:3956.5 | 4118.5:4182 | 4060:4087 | -0.08 mag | 0.549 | 0.801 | 0.717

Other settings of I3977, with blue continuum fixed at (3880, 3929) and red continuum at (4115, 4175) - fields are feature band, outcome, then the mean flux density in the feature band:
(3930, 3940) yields 6.16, 0.24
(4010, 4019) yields -1.61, 0.817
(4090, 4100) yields 0.08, 0.754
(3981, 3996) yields -1.73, 0.749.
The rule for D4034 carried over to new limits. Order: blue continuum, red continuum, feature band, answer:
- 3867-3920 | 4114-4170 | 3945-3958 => 0.5 angstrom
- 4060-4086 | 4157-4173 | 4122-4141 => -0.2 angstrom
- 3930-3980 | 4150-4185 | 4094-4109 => 0.4 angstrom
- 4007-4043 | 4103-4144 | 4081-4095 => -0.2 angstrom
